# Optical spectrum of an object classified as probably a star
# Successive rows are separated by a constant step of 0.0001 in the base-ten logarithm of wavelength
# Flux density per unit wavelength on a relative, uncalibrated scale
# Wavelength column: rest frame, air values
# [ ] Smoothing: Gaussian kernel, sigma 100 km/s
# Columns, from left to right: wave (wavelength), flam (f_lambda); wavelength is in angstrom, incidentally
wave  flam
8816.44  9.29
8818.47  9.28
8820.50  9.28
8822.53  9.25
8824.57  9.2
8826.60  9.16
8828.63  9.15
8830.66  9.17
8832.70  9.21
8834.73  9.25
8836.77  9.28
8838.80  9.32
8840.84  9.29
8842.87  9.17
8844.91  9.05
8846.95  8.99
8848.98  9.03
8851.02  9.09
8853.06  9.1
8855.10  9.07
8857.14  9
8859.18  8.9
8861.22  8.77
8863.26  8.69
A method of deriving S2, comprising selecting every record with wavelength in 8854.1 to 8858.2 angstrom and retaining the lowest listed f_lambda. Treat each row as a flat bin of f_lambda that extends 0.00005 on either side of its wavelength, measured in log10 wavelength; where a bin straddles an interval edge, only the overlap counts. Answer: 9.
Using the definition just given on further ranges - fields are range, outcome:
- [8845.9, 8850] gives 8.99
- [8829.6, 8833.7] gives 9.17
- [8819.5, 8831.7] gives 9.15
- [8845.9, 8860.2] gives 8.9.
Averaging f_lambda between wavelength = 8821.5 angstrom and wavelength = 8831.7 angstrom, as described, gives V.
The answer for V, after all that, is 9.18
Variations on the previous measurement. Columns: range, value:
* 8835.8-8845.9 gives 9.22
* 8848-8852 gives 9.05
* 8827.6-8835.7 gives 9.2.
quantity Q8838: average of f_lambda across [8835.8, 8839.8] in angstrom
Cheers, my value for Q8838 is 9.31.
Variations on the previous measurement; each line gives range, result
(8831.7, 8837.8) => 9.25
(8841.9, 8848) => 9.07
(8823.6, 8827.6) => 9.18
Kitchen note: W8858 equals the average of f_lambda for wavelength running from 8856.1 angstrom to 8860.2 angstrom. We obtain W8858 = 8.95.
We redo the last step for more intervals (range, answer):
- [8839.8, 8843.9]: 9.22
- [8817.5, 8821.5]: 9.28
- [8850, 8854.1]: 9.09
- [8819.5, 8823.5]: 9.27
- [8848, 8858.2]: 9.05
